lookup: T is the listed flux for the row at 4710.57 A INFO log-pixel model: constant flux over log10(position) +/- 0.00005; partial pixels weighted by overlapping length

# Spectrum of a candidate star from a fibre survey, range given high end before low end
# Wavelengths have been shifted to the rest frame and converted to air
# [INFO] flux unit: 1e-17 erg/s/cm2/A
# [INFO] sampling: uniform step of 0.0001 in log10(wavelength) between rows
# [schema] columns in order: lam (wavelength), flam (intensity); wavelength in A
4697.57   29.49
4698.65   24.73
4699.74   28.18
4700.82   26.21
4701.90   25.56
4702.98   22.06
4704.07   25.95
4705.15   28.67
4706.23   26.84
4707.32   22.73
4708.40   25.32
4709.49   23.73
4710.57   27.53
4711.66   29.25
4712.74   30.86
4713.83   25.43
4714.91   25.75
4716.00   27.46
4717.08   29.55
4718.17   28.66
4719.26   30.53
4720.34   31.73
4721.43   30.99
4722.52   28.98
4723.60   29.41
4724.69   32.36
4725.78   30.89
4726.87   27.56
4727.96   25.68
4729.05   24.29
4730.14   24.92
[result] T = 27.53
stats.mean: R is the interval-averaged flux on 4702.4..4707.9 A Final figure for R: 25.3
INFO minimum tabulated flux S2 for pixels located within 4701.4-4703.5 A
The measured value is 22.06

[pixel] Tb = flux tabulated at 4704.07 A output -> 25.95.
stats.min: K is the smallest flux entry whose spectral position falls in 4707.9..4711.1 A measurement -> 23.73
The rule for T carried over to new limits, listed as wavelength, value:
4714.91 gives 25.75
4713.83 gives 25.43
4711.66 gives 29.25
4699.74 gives 28.18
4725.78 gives 30.89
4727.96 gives 25.68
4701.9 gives 25.56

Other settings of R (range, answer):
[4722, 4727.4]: 29.9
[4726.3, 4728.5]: 26.6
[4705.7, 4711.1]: 25.2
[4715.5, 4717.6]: 28.6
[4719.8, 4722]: 31.3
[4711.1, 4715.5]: 27.8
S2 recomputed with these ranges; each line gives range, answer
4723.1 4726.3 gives 29.41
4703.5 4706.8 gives 25.95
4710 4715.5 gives 25.43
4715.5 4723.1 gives 27.46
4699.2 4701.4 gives 26.21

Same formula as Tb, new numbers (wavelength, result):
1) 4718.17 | 28.66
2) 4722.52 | 28.98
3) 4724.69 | 32.36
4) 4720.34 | 31.73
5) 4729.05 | 24.29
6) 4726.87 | 27.56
